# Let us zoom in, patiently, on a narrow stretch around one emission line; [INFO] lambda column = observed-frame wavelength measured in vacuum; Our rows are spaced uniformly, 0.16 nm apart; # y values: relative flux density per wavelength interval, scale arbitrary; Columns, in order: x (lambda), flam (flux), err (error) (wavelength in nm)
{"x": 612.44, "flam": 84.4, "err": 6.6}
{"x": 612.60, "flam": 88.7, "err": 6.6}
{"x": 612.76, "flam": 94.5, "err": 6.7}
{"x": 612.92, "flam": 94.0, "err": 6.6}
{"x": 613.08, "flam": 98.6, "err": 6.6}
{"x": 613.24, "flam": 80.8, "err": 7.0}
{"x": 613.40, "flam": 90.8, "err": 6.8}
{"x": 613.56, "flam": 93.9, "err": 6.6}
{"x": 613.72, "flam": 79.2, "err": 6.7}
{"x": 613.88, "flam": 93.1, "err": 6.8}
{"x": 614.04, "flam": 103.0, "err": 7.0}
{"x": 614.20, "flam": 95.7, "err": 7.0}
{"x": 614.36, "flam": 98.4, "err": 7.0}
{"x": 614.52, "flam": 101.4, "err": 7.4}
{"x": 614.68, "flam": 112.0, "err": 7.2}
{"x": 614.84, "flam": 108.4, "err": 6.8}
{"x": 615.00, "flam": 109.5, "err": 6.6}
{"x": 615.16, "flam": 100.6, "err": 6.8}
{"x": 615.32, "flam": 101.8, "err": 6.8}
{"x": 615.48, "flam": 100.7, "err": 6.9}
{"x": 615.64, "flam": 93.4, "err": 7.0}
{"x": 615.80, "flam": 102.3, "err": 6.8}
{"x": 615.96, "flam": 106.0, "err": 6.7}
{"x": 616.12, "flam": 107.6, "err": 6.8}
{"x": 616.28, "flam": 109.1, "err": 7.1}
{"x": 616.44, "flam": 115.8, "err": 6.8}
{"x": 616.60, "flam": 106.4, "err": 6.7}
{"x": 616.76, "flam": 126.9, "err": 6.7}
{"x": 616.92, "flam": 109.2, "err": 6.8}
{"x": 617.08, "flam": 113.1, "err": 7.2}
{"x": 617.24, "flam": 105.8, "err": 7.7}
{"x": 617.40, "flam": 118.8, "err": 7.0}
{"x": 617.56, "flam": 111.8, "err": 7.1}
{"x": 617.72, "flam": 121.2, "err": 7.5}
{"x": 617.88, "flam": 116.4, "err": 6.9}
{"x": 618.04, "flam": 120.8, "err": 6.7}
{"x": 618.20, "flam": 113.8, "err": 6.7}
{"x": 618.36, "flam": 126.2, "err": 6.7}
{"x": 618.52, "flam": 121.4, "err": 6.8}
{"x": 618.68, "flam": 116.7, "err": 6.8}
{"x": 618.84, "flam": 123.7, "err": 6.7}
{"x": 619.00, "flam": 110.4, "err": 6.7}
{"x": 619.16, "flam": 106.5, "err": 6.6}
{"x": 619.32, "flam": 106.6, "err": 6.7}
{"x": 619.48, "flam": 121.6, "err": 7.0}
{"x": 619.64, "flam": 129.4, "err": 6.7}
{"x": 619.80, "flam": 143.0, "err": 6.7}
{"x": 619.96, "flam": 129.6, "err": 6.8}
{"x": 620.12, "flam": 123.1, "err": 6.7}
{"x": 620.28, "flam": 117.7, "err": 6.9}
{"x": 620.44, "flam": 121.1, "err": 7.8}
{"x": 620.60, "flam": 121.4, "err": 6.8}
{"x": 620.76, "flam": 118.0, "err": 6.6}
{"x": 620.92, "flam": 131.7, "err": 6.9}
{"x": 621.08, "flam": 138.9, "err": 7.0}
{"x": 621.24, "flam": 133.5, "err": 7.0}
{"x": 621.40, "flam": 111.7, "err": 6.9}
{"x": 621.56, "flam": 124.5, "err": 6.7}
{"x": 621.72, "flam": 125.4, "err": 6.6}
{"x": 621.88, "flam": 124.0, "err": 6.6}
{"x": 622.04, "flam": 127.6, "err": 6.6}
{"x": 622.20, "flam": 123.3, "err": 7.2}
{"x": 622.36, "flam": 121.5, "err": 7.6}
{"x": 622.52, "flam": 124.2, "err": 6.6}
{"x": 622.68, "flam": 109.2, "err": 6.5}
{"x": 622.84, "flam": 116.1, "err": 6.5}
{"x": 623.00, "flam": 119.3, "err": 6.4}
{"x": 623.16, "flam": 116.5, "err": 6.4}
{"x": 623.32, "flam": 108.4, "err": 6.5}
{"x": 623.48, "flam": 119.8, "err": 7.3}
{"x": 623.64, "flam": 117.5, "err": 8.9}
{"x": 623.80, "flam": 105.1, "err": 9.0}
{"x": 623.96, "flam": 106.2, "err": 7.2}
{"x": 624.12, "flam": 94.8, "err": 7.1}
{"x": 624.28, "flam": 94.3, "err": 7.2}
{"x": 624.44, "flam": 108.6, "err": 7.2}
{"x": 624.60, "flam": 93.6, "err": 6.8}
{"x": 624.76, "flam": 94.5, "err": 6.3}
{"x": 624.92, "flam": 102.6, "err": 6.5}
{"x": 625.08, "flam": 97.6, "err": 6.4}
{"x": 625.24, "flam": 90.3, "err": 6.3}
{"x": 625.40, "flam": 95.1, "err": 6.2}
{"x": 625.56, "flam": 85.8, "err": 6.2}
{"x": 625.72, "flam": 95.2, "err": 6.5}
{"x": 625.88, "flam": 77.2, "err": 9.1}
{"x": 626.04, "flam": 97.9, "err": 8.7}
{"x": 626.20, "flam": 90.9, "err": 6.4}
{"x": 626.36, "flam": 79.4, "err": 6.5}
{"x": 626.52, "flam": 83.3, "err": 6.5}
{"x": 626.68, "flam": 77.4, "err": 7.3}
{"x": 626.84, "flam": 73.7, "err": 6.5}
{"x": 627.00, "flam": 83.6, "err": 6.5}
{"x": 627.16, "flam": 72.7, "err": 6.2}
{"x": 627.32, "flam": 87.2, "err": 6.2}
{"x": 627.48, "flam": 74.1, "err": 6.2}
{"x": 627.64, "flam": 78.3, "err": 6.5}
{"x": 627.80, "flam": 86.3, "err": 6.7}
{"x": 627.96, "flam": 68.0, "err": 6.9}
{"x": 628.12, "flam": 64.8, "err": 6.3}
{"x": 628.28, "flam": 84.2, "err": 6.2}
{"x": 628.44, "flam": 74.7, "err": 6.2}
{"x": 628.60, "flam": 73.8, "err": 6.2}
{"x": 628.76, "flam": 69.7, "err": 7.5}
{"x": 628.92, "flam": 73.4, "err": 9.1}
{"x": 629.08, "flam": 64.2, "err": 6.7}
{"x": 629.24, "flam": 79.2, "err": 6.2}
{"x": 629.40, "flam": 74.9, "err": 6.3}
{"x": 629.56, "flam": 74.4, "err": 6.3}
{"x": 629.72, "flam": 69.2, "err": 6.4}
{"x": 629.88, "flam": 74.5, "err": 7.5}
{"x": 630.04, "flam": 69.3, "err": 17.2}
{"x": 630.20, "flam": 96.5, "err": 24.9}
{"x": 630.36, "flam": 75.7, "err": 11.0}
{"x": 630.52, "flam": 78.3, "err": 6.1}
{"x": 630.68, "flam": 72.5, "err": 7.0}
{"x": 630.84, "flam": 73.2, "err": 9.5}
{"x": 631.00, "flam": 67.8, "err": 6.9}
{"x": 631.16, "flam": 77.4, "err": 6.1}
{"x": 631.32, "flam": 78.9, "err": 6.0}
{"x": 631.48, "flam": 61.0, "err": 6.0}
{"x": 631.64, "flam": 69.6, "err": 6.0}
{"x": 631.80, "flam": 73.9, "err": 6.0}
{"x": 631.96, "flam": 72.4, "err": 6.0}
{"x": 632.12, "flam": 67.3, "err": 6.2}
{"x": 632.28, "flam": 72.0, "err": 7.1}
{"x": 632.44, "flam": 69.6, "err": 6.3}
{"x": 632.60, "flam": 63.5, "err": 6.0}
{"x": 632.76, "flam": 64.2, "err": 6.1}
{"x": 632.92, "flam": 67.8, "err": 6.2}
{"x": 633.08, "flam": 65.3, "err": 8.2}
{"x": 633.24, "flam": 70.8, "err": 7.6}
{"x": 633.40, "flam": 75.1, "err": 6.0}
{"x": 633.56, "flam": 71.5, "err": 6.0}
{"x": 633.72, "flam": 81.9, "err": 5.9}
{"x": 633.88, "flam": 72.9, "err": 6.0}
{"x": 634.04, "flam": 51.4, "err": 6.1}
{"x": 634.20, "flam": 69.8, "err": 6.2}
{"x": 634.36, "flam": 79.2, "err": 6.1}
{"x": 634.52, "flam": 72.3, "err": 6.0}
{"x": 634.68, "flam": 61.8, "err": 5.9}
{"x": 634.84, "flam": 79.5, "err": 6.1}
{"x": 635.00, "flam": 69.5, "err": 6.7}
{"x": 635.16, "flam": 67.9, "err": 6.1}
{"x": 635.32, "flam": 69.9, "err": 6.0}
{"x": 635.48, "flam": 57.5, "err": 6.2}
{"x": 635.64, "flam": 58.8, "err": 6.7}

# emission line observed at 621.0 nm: C IV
